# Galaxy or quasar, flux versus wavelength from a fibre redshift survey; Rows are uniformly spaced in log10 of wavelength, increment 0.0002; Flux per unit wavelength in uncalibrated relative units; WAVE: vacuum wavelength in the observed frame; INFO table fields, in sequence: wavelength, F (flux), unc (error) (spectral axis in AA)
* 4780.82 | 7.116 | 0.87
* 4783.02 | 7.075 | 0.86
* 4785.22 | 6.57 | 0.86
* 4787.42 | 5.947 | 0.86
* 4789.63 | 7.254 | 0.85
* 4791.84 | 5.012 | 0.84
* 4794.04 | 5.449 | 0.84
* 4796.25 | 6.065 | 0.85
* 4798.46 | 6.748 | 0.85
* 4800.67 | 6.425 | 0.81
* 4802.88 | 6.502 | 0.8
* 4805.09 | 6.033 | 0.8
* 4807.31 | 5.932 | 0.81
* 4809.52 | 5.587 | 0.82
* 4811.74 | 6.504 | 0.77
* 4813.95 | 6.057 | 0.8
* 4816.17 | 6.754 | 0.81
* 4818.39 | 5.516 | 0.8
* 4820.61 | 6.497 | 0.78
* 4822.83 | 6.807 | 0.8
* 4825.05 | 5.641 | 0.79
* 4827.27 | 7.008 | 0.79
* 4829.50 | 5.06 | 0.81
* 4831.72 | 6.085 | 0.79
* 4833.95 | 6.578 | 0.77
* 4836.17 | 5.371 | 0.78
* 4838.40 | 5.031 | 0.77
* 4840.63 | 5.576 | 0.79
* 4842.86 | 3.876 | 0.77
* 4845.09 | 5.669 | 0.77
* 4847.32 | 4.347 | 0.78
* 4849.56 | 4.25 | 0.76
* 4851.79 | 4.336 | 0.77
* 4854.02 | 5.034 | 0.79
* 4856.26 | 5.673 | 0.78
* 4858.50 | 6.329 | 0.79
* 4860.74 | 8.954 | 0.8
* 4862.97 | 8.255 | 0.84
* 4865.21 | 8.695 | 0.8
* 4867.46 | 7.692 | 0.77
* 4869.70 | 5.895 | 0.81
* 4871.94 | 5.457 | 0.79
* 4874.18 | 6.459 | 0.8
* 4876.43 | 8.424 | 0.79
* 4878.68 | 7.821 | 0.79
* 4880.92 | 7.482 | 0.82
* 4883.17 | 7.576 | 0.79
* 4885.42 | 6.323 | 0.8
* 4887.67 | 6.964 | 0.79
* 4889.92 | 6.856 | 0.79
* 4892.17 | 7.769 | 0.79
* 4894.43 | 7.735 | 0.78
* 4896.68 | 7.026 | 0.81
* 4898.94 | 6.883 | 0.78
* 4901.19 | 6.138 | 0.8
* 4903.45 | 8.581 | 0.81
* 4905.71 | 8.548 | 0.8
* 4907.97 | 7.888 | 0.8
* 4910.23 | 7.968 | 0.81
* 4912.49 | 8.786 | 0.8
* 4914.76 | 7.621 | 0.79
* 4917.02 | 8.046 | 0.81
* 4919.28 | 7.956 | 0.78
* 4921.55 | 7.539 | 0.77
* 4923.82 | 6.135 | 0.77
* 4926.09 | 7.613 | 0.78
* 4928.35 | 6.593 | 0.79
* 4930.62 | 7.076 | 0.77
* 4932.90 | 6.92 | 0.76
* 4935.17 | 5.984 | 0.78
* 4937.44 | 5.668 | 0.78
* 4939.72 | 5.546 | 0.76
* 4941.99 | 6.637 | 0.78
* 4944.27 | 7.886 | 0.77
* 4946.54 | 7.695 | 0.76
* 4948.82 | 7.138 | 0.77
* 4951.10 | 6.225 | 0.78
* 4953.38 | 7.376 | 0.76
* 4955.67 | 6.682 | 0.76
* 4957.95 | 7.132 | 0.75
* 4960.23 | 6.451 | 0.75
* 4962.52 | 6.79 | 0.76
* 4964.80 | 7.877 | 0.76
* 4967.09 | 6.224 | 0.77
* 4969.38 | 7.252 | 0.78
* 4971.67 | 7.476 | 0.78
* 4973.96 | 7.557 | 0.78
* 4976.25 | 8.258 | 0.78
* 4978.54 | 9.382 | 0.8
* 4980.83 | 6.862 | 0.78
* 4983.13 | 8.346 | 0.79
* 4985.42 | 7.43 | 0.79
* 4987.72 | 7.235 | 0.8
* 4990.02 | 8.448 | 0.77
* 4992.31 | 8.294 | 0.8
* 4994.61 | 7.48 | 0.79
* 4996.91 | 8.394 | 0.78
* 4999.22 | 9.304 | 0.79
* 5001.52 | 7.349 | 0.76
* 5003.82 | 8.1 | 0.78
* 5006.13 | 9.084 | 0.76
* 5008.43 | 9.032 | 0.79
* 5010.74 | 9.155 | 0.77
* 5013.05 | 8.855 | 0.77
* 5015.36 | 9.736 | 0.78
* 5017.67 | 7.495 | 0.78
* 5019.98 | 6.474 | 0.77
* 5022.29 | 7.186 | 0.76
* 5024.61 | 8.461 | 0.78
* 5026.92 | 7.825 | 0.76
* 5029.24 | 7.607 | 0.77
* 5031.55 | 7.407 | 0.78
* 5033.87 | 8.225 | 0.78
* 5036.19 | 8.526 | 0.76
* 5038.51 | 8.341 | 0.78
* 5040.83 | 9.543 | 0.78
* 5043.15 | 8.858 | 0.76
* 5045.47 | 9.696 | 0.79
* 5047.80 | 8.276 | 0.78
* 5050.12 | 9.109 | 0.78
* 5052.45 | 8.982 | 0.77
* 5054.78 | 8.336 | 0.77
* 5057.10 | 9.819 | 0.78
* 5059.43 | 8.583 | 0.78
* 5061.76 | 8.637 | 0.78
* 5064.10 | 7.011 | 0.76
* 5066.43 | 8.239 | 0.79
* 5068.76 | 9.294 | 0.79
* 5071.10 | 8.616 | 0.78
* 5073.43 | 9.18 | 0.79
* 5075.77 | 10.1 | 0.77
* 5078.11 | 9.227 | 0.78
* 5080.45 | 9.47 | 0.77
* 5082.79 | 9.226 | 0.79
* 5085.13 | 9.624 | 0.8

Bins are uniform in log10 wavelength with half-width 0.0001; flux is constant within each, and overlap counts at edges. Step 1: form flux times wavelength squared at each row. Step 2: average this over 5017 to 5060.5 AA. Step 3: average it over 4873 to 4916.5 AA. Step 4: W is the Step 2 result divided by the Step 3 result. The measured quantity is 1.2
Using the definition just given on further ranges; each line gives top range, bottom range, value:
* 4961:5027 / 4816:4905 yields 1.30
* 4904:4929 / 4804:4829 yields 1.30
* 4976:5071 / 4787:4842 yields 1.51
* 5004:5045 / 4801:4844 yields 1.53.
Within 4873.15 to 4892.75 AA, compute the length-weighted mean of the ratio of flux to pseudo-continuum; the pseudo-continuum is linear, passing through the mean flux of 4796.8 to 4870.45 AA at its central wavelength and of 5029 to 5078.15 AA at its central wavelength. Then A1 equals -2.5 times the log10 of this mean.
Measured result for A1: -0.10 mag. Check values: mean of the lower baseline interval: 6.08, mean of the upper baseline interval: 8.72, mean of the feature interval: 7.29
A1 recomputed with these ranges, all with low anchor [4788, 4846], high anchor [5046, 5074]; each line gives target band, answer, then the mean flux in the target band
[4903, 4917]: -0.17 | 8.2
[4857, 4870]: -0.18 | 7.69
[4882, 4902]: -0.04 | 7.05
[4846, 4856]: 0.35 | 4.62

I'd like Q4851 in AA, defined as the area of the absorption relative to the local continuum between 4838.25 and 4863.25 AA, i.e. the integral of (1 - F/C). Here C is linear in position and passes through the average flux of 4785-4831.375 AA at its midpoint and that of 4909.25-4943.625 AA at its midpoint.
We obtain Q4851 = 3.7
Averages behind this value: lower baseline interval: 6.15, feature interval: 5.55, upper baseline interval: 7.08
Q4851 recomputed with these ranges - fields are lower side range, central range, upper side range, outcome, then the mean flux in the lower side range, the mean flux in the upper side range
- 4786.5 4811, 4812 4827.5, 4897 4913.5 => 0.31 AA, 6.09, 7.78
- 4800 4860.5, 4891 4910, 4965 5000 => -2.44 AA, 5.76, 7.85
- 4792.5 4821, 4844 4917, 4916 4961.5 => -4.69 AA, 6.13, 6.91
